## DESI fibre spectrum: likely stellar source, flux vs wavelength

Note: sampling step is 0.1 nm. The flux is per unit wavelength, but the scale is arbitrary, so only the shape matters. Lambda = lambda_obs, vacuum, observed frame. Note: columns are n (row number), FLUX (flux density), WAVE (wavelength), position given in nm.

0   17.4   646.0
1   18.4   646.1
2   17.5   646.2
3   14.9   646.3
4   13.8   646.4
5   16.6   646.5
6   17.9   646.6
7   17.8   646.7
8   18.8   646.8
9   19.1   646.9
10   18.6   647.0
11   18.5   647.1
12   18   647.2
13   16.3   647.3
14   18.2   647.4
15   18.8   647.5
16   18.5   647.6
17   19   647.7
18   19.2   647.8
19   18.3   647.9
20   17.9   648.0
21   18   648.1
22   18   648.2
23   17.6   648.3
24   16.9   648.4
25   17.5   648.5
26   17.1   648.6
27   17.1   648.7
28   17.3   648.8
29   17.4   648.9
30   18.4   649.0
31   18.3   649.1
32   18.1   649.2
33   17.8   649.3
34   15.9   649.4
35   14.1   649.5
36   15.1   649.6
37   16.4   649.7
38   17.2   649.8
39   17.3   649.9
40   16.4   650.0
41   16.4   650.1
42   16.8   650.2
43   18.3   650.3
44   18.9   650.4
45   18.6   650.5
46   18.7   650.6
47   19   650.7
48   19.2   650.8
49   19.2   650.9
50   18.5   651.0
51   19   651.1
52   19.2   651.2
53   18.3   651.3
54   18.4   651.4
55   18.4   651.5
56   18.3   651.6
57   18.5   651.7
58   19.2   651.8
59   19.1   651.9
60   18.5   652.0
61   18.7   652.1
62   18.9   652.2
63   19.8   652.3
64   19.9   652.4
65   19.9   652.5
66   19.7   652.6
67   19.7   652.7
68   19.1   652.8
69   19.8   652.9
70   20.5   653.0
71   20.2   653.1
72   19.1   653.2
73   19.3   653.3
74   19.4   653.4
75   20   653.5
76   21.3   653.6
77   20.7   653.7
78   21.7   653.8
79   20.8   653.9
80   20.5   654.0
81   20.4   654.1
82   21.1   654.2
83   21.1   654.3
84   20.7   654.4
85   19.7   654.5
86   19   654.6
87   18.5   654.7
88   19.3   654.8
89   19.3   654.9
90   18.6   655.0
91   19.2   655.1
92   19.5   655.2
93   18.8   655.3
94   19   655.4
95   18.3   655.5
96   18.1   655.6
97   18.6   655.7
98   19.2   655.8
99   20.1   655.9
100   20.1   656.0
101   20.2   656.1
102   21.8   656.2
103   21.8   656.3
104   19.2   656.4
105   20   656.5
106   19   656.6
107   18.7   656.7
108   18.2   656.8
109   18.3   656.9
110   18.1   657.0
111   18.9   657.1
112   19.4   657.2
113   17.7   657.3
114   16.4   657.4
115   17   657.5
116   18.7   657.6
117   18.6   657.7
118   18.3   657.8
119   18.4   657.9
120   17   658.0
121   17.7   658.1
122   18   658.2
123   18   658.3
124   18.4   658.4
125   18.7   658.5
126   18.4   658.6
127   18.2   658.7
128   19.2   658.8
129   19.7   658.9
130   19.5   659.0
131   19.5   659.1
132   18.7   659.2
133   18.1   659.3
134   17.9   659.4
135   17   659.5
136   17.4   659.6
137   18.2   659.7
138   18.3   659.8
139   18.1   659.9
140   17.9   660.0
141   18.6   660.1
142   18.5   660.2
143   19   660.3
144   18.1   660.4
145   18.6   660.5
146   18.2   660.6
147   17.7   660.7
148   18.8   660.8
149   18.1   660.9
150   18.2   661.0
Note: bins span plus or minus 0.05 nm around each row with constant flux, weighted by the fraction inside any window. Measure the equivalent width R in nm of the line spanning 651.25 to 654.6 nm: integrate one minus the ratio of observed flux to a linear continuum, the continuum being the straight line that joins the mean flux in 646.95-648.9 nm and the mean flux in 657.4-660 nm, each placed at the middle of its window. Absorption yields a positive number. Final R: -0.30 nm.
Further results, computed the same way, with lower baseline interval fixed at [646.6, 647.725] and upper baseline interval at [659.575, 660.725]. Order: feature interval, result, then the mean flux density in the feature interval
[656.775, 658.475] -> 0.02 nm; 18.1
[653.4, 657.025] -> -0.28 nm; 19.7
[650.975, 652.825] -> -0.07 nm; 19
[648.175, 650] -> 0.12 nm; 17.1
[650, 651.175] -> 0.00 nm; 18.3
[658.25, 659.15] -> -0.03 nm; 18.8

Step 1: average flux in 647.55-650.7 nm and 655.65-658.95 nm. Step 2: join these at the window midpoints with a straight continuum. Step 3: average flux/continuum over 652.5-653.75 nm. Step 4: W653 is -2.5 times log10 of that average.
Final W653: -0.10 mag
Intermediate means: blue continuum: 17.5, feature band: 19.9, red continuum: 18.8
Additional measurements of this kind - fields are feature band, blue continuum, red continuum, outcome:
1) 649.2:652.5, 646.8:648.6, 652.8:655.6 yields 0.05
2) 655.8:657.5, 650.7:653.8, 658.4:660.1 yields -0.02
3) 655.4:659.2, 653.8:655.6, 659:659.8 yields 0.00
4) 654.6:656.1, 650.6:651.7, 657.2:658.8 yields -0.04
